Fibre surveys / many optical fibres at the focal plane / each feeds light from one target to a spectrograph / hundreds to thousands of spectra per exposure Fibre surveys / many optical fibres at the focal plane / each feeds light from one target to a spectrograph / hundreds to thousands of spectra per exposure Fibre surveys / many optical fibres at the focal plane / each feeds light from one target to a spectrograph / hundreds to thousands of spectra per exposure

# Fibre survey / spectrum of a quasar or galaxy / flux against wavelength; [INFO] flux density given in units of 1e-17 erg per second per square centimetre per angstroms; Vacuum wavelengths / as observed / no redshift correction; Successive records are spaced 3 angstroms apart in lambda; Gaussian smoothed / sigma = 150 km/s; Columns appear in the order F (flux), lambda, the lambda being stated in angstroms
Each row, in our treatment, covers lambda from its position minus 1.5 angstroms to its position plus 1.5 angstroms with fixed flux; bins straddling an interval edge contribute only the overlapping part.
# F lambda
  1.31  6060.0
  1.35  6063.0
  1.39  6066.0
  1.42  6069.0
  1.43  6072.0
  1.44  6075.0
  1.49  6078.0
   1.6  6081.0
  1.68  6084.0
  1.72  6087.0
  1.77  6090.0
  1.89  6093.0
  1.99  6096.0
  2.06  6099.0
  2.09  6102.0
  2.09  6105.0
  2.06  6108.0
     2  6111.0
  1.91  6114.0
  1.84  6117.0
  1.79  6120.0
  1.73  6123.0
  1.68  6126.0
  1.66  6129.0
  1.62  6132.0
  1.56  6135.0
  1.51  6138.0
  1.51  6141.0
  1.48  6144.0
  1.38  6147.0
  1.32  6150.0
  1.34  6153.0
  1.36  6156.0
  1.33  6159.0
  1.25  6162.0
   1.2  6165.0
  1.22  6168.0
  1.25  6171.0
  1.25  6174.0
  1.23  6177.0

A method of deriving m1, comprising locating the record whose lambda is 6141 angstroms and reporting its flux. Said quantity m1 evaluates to 1.51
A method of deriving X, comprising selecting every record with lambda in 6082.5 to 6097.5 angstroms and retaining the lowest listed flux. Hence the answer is 1.68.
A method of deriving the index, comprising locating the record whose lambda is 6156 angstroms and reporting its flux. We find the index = 1.36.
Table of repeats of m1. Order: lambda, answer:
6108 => 2.06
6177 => 1.23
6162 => 1.25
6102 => 2.09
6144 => 1.48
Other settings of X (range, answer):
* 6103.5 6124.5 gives 1.73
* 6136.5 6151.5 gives 1.32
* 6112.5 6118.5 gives 1.84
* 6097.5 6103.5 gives 2.06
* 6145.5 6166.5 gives 1.2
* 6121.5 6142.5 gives 1.51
